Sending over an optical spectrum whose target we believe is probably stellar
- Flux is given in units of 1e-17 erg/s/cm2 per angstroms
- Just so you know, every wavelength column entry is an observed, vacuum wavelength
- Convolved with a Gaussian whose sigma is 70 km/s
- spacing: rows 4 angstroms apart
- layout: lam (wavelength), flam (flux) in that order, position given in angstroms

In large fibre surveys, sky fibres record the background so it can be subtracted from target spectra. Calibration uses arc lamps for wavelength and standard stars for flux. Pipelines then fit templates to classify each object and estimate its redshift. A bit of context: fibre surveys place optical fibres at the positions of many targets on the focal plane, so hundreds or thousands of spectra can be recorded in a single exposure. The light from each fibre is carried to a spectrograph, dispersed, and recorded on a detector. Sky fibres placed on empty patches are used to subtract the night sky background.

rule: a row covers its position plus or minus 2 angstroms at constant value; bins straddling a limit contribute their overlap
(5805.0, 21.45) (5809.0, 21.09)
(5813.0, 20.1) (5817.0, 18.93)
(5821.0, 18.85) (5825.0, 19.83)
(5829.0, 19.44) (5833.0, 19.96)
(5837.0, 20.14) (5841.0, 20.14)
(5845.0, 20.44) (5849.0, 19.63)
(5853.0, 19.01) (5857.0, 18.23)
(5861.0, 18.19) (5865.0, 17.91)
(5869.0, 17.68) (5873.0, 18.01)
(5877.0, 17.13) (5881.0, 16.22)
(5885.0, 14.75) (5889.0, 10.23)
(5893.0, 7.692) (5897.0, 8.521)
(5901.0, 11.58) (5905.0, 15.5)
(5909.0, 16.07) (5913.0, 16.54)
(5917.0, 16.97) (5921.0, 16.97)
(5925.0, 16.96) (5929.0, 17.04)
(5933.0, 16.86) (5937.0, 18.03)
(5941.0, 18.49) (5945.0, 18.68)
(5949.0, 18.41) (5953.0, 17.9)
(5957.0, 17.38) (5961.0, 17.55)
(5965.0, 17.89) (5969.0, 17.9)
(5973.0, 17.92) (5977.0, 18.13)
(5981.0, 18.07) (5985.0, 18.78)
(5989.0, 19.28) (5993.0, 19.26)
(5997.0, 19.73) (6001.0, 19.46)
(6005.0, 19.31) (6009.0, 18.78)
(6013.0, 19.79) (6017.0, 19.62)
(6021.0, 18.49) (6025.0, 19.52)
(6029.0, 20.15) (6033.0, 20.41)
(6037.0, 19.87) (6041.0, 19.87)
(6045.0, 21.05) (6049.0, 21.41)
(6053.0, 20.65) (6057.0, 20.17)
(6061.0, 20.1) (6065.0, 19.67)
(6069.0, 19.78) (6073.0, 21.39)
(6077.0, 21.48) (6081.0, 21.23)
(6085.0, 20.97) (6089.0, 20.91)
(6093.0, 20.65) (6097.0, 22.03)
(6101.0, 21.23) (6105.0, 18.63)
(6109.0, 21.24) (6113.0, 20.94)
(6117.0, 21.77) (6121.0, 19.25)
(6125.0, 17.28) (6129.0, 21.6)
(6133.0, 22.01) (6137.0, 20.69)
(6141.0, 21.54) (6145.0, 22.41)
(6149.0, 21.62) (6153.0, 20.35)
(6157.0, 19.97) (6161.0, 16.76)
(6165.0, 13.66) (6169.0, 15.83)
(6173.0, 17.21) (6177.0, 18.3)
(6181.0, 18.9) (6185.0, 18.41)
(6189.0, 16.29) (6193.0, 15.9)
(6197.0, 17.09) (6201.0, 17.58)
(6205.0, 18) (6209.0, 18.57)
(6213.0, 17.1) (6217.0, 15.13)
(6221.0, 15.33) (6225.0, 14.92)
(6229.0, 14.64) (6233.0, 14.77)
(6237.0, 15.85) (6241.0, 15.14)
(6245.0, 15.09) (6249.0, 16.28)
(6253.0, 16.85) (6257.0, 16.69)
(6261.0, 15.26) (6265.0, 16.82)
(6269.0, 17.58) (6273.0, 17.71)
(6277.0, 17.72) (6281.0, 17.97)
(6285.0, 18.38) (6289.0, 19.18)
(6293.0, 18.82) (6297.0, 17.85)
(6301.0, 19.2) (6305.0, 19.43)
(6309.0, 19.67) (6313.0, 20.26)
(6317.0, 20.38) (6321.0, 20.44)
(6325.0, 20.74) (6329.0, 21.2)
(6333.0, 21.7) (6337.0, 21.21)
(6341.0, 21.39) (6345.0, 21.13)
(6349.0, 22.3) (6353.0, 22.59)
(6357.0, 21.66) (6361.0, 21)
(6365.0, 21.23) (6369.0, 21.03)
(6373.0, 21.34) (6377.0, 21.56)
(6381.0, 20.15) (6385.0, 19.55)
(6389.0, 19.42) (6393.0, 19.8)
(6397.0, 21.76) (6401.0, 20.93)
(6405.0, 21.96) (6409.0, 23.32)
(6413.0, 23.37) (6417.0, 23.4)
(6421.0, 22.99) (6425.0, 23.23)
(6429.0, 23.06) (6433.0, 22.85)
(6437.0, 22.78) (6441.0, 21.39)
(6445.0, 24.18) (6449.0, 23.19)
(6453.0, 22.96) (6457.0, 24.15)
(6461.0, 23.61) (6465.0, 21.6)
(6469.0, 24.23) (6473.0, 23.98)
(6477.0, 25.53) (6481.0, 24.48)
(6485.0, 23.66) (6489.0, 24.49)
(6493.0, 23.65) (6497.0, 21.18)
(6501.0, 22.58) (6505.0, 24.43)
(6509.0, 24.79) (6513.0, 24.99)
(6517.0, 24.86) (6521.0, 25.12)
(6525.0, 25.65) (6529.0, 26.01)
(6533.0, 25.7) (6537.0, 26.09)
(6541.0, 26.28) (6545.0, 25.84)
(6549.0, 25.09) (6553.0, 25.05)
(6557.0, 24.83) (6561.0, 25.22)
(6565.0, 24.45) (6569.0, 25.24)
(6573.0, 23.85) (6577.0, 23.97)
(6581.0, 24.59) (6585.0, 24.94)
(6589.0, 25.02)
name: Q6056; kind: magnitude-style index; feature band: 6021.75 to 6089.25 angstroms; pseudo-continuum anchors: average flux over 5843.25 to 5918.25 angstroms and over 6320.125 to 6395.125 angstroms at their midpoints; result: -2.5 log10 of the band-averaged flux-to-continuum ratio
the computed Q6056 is -0.16 mag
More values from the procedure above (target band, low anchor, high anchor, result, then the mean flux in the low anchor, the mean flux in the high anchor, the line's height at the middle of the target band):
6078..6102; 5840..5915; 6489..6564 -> -0.13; 15.9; 24.8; 18.8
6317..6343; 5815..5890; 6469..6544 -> 0.09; 18.2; 24.6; 22.9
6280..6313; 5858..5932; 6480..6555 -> 0.13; 15.3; 24.7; 21.4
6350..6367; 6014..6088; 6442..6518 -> 0.06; 20.3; 23.8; 22.8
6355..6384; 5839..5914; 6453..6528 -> 0.07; 16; 24.1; 22.5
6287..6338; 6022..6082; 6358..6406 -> 0.04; 20.4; 20.8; 20.7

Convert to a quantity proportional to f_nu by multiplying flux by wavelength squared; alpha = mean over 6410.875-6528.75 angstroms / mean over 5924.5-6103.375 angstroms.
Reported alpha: 1.41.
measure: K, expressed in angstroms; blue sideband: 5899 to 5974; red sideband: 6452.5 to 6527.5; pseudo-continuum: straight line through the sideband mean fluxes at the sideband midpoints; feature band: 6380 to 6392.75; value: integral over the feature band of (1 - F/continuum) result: 1.7 angstroms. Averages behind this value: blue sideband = 17.1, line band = 19.7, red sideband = 24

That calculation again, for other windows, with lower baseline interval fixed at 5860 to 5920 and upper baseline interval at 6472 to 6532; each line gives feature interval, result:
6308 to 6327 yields 1.04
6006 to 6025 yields -2.73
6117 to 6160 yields -4.39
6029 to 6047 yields -3.29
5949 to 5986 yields -4.37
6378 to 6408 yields 2.72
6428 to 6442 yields 0.47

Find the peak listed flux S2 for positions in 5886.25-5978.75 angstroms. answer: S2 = 18.68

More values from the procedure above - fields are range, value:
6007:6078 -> 21.48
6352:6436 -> 23.4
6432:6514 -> 25.53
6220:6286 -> 18.38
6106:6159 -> 22.41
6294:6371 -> 22.59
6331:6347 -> 21.7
